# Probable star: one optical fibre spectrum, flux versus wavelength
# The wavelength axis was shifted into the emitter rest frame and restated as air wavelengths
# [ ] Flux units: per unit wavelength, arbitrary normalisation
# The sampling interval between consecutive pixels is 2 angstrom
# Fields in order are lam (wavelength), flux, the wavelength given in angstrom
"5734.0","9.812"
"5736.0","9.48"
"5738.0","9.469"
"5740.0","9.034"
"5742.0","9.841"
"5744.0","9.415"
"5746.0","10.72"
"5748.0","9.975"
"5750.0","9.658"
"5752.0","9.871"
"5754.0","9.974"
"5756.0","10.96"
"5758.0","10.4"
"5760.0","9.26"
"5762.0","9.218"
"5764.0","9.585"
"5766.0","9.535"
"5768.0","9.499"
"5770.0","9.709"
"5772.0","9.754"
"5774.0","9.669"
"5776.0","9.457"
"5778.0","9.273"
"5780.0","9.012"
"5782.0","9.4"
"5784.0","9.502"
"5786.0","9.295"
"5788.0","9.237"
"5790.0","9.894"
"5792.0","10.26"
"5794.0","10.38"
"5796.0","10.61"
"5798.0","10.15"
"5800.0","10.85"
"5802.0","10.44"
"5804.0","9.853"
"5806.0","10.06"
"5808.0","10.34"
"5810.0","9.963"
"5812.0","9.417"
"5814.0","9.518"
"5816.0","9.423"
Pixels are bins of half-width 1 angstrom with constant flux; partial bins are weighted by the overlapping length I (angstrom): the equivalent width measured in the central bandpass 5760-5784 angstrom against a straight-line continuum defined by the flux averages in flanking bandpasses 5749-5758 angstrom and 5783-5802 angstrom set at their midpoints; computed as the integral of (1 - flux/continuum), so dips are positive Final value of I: 1.5 angstrom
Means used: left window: 10.1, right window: 10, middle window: 9.46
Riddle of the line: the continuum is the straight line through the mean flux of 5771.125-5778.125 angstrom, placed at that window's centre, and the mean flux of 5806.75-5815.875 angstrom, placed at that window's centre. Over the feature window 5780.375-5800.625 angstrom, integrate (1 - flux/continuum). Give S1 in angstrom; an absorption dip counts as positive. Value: -0.5 angstrom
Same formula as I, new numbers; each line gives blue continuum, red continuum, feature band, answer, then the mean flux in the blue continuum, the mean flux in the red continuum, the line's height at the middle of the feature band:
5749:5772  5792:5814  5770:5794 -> 1.0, 9.79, 10.2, 9.98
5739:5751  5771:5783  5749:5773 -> -0.5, 9.77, 9.43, 9.6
